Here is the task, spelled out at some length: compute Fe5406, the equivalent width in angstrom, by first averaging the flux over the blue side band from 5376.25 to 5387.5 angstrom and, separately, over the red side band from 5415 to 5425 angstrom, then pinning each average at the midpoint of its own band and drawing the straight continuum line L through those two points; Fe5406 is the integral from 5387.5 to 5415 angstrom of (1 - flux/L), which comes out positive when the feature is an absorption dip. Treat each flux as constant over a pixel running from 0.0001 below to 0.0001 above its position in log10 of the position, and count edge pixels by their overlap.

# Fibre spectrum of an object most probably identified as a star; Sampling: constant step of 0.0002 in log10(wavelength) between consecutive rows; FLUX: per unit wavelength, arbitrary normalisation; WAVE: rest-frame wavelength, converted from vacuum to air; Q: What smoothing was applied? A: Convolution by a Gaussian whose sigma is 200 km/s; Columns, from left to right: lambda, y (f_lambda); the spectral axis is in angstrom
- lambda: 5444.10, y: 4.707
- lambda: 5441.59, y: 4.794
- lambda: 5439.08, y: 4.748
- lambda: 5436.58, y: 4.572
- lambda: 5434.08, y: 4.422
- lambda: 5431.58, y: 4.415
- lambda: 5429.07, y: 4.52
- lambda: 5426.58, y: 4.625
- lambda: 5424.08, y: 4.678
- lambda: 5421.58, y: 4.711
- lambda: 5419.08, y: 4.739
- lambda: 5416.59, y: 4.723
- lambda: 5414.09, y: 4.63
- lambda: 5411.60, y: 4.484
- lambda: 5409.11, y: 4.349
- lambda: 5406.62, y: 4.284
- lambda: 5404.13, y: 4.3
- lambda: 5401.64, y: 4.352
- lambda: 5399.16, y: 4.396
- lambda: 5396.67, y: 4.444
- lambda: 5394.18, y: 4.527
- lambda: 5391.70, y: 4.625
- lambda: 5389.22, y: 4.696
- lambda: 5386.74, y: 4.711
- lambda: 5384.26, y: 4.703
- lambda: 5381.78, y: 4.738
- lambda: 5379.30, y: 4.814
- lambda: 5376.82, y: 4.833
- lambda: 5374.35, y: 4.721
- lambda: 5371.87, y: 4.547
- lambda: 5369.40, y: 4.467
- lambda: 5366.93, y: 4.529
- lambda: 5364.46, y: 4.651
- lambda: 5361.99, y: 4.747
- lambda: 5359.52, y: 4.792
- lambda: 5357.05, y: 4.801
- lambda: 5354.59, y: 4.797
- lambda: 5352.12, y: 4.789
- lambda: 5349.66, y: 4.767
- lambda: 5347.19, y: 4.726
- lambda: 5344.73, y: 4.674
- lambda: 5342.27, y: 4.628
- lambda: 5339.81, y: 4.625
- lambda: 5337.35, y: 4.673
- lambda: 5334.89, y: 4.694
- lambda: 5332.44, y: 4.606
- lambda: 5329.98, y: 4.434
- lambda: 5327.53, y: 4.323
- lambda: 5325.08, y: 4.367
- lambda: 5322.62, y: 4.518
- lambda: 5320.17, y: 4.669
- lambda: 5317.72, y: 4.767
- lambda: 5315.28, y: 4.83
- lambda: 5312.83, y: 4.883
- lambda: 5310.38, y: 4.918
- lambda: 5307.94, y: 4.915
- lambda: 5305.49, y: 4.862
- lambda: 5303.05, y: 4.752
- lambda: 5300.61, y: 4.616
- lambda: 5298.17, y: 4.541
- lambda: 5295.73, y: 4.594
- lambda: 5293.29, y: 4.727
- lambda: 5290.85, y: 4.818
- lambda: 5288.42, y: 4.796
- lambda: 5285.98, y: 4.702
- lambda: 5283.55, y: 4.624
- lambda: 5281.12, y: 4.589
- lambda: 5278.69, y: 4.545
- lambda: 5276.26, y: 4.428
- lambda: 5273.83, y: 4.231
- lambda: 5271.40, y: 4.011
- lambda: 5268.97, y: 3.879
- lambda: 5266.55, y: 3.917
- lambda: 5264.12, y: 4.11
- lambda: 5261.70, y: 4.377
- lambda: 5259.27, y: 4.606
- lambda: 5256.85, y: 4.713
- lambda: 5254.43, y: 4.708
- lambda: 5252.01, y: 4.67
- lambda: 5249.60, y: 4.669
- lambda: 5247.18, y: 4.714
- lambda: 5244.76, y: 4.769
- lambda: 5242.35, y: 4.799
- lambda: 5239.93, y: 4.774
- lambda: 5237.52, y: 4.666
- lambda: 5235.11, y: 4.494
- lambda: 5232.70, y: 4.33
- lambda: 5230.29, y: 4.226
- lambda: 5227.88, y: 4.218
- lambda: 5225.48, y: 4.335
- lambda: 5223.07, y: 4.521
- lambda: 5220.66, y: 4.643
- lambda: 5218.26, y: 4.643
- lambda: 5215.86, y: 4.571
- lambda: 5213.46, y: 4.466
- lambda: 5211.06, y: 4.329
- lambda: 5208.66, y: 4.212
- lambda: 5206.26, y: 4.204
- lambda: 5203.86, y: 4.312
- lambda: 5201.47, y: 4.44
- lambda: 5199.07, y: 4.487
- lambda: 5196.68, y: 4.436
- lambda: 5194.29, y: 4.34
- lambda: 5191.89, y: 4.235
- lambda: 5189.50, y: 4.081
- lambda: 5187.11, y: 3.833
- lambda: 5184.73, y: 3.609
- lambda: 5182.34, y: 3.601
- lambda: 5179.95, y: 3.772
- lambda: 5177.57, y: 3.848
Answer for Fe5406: 1.5 angstrom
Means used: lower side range 4.75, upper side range 4.71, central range 4.47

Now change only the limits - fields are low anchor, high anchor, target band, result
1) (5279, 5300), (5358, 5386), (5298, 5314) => -0.4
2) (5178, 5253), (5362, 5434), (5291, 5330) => -1.8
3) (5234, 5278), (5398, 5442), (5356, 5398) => -1.4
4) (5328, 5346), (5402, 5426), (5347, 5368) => -0.7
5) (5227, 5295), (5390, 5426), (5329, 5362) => -1.3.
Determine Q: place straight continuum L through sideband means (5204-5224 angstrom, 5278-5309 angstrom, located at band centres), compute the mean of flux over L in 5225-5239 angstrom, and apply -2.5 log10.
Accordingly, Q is 0.026 mag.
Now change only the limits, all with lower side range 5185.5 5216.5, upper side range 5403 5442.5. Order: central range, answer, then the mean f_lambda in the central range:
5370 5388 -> -0.05 mag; 4.71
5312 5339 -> -0.04 mag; 4.61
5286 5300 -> -0.07 mag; 4.69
